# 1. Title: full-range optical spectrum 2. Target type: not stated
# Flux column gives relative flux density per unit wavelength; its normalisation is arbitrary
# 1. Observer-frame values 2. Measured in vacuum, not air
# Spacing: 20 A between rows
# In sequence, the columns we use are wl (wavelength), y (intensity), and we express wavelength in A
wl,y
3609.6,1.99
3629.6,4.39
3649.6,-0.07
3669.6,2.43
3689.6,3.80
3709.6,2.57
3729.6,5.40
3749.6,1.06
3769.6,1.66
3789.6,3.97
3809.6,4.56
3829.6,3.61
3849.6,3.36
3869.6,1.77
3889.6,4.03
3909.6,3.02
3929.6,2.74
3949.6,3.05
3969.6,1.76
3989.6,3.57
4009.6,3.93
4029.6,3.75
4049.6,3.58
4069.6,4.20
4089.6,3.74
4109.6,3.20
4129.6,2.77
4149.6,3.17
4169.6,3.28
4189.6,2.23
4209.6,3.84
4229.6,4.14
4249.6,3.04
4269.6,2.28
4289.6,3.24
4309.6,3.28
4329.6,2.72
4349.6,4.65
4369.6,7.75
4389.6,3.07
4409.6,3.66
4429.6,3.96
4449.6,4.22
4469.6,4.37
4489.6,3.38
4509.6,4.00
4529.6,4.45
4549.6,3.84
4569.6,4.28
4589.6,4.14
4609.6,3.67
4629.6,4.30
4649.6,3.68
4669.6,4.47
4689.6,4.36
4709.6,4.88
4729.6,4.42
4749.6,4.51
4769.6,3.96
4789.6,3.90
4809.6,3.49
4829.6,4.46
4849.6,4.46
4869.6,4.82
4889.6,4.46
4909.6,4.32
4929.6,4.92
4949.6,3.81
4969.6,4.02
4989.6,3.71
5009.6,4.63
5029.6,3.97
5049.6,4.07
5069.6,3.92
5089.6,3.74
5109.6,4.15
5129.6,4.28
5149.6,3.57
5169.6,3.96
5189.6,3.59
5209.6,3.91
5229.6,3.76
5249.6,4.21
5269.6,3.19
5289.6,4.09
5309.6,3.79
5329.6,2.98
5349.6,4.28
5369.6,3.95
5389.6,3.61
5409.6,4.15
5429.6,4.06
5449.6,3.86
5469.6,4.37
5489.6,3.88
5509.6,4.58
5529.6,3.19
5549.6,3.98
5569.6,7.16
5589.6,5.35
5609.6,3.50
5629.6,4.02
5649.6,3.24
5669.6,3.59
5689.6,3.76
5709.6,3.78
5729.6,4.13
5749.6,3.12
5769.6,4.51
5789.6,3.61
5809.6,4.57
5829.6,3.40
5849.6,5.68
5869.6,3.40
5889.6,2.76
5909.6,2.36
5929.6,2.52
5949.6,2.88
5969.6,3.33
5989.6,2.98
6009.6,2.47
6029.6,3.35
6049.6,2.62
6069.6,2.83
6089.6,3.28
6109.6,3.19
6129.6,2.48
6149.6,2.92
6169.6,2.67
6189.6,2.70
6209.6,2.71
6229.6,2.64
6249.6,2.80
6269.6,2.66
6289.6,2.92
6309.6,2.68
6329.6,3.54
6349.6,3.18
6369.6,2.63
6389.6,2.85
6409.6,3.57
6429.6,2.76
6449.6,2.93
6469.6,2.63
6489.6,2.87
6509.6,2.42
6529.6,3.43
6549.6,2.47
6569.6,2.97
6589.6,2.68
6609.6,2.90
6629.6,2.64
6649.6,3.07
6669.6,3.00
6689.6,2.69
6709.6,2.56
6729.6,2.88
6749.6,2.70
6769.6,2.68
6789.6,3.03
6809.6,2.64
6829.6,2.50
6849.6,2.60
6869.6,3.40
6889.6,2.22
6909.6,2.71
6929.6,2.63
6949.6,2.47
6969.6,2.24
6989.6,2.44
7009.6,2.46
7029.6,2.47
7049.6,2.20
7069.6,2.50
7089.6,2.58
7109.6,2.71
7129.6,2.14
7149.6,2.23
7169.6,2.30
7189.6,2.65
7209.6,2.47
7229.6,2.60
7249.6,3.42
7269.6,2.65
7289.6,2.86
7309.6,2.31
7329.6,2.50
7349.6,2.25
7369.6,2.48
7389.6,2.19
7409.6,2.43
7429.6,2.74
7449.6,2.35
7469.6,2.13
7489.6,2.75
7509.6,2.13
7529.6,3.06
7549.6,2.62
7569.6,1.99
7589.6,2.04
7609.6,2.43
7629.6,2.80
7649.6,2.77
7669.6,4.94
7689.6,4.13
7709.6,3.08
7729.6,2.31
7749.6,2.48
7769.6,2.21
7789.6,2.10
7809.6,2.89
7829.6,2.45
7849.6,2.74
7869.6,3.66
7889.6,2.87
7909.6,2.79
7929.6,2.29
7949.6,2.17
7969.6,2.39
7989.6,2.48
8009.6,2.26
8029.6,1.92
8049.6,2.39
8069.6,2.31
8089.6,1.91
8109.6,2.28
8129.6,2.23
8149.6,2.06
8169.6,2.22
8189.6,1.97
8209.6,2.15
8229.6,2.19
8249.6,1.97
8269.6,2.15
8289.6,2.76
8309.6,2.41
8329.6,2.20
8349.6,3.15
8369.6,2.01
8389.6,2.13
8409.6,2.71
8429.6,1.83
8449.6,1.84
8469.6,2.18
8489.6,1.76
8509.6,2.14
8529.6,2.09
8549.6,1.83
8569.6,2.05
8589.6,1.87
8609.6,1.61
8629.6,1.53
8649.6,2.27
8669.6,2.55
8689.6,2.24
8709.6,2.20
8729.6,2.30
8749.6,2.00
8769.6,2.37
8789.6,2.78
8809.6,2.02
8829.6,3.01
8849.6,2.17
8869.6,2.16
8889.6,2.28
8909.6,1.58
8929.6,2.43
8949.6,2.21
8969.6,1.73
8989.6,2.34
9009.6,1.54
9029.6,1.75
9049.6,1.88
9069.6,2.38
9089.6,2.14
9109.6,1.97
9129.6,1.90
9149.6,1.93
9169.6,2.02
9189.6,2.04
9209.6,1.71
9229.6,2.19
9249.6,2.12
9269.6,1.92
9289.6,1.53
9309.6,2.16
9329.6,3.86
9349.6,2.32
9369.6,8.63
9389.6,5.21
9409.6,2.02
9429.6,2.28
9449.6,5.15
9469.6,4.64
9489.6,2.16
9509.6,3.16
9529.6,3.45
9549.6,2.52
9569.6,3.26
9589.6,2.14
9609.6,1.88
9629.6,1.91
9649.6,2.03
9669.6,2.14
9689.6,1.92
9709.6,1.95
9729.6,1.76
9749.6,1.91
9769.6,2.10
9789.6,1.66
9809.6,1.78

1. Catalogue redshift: 0.17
